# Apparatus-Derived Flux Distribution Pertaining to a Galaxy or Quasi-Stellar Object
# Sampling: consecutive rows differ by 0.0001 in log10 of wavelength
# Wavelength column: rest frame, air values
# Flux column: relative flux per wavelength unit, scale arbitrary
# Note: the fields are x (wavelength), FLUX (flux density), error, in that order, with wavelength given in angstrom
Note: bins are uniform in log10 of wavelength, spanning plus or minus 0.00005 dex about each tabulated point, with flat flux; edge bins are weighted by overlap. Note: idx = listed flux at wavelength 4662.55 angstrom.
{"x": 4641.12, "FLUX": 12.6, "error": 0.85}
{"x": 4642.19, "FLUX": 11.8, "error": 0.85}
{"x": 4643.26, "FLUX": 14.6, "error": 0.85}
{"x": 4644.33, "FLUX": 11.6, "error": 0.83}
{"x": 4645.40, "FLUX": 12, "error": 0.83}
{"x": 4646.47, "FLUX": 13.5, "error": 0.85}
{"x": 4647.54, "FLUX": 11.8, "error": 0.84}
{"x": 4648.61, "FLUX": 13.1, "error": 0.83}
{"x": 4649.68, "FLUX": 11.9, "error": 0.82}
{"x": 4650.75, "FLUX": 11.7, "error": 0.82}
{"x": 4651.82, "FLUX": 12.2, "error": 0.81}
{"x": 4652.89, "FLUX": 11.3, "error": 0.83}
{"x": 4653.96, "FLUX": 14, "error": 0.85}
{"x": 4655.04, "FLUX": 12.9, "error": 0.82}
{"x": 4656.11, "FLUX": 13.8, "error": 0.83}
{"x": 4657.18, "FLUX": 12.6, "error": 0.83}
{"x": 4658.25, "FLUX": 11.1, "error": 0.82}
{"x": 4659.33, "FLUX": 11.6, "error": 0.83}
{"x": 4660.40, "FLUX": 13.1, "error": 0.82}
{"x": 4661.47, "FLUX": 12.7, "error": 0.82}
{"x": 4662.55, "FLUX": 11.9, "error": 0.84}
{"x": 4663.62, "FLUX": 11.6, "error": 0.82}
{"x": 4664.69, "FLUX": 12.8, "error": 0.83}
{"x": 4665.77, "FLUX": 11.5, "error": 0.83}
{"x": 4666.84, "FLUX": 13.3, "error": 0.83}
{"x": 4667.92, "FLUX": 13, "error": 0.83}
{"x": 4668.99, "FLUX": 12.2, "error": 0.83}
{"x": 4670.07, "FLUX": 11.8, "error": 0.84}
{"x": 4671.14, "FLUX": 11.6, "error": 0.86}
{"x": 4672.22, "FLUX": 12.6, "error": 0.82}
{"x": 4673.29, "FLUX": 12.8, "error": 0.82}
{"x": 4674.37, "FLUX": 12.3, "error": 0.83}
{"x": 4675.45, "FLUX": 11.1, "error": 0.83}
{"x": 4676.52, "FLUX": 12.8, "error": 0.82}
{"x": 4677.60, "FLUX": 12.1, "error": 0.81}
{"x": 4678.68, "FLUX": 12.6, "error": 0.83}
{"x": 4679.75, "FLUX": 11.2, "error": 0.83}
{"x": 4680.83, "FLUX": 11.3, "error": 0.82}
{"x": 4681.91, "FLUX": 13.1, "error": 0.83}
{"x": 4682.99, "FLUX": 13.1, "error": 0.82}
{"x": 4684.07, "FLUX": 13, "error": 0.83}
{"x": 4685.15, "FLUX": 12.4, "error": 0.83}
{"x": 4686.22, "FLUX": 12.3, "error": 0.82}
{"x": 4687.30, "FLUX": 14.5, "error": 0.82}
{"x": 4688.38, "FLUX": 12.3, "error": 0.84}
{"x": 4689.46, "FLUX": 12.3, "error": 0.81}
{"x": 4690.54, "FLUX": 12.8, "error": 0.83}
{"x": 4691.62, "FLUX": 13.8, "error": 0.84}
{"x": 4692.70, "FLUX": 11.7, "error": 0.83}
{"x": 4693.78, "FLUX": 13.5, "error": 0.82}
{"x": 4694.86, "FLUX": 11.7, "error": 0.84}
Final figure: 11.9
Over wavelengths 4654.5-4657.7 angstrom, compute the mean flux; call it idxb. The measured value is 13.1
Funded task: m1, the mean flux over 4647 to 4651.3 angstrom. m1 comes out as 12.1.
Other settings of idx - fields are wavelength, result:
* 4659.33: 11.6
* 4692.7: 11.7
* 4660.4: 13.1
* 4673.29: 12.8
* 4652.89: 11.3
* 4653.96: 14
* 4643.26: 14.6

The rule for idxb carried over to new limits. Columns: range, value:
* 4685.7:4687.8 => 13.4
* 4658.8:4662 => 12.5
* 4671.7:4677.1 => 12.3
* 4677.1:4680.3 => 12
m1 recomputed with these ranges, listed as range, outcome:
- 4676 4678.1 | 12.4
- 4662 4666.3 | 11.9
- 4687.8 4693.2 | 12.6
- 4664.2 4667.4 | 12.5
